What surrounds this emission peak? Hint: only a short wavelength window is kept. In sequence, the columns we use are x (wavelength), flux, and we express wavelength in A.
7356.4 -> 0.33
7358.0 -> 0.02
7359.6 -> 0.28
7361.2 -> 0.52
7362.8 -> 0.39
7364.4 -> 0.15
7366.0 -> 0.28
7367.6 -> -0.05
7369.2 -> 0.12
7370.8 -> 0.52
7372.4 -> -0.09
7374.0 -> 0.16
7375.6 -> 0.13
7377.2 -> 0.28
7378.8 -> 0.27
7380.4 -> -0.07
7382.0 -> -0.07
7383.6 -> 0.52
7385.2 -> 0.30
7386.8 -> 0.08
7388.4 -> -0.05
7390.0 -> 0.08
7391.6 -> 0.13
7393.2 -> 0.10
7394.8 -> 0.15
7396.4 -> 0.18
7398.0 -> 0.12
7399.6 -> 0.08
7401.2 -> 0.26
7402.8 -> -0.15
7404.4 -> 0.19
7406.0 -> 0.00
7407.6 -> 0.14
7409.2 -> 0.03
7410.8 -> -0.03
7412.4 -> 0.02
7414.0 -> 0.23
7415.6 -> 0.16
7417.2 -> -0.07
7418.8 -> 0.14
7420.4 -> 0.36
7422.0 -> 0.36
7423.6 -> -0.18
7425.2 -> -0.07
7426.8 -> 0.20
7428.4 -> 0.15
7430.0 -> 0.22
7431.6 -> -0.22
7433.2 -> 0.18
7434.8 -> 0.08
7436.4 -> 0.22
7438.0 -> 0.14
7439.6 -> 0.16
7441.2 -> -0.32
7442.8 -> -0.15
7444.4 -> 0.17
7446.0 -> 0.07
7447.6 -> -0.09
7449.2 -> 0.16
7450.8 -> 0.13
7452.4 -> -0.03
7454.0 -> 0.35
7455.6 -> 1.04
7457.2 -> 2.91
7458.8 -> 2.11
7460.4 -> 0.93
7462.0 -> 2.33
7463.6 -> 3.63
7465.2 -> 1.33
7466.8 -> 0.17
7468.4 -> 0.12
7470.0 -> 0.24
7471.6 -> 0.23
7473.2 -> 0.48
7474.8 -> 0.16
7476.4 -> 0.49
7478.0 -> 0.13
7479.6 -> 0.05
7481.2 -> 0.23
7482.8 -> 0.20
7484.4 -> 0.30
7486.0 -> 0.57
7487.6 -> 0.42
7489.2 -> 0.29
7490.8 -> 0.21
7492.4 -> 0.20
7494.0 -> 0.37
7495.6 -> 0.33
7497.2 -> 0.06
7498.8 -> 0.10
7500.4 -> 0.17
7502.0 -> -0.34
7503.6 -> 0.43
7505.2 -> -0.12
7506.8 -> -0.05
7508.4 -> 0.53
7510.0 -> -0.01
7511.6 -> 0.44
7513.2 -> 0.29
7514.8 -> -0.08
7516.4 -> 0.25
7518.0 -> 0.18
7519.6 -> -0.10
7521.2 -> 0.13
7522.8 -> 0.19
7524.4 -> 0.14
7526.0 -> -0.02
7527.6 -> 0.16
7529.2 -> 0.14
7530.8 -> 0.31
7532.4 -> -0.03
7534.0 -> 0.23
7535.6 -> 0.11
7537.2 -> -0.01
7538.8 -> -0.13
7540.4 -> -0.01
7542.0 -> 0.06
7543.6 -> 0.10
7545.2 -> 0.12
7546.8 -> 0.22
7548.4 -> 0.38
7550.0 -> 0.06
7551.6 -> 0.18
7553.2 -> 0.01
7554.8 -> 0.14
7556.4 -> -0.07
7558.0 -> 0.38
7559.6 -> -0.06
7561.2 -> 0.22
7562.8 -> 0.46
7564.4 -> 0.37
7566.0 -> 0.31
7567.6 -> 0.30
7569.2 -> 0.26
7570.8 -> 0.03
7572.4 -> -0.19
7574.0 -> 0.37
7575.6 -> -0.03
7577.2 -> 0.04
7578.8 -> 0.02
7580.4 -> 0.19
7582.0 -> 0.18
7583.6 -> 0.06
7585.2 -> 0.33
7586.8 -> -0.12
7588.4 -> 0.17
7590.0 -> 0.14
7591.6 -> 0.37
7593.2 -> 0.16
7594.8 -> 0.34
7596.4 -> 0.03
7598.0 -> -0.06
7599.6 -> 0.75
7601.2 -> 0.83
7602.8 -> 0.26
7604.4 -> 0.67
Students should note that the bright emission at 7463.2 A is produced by [O II] 3727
